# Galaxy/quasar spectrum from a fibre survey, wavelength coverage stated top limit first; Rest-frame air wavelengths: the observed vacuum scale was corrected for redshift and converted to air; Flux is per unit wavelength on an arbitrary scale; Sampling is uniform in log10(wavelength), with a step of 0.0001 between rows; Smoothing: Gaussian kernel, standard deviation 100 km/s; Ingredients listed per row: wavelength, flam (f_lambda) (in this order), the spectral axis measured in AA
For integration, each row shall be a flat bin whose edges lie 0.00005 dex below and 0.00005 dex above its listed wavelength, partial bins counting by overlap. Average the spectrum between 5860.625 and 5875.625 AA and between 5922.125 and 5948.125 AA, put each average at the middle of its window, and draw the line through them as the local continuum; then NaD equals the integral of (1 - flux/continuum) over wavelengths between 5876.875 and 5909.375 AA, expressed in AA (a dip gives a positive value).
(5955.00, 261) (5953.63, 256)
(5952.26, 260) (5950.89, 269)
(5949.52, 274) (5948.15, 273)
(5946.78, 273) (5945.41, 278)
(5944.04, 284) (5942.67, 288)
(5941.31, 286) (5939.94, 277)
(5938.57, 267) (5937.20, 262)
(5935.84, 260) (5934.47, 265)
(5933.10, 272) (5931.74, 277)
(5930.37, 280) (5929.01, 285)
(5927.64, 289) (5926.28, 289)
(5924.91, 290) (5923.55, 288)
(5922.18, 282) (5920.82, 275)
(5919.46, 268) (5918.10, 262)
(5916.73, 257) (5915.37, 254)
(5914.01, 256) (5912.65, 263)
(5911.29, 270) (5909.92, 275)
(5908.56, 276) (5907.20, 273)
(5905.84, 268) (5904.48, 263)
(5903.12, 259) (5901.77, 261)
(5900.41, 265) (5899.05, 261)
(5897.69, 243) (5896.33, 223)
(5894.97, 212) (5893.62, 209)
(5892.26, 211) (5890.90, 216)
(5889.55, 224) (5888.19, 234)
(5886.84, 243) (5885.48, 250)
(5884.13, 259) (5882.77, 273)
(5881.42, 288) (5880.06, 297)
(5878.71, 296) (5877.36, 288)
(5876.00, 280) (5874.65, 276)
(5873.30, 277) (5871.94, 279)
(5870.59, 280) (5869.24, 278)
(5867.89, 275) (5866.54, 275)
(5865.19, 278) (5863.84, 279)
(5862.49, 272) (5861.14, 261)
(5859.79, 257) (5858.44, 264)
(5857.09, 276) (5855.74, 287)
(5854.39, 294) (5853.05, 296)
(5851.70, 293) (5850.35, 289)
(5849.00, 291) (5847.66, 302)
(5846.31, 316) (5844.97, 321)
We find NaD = 2.7 AA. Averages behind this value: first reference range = 276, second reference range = 278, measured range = 254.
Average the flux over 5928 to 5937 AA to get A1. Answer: 273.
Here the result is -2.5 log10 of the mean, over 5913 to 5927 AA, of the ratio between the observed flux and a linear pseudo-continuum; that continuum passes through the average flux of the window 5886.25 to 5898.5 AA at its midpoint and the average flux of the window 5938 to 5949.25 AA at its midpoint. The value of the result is -0.08 mag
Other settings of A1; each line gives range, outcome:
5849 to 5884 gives 280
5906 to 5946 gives 274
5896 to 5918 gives 261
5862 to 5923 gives 262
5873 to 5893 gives 260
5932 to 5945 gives 274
